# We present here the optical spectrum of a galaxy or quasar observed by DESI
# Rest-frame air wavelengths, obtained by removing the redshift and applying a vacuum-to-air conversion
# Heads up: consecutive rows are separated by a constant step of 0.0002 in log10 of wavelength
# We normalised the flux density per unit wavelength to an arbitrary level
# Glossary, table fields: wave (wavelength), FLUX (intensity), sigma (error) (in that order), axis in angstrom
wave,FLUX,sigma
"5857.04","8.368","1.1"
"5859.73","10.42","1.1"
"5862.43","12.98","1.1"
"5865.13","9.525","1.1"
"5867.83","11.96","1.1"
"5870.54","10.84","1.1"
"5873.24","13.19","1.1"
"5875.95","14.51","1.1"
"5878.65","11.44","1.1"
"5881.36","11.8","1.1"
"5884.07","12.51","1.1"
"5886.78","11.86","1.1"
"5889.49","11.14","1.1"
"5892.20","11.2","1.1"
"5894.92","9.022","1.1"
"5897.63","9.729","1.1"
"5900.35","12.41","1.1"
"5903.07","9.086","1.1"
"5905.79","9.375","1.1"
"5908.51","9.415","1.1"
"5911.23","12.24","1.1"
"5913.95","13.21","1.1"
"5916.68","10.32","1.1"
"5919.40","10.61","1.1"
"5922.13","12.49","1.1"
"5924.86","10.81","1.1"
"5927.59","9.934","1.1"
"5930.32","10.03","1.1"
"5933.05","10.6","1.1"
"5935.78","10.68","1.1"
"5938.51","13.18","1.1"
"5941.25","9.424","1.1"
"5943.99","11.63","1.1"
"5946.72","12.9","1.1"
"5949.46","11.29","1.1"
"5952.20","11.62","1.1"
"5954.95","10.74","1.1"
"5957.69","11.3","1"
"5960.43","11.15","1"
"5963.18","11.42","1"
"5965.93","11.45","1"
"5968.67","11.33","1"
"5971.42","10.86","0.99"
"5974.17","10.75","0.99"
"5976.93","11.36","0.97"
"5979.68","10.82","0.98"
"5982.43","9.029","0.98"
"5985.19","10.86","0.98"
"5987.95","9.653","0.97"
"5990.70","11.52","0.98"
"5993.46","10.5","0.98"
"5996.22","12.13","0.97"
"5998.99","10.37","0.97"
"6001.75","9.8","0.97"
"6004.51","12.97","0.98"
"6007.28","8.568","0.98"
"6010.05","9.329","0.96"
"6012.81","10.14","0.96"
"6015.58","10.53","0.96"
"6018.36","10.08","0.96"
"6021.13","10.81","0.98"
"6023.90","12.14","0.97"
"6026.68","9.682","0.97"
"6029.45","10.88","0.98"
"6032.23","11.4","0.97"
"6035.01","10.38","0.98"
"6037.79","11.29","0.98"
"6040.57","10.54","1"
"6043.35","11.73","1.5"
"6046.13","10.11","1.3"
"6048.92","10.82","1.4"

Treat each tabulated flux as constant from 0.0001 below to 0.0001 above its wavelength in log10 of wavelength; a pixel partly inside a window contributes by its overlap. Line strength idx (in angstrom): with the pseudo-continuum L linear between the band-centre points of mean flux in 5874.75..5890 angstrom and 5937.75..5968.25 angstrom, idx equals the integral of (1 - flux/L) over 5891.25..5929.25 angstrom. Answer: 3.9 angstrom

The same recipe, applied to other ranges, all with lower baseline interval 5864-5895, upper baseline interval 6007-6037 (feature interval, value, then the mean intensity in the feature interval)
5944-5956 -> -0.63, 11.7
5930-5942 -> 0.30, 10.9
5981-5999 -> 0.21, 10.6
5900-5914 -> 1.00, 10.6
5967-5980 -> -0.21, 11.1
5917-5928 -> 0.32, 11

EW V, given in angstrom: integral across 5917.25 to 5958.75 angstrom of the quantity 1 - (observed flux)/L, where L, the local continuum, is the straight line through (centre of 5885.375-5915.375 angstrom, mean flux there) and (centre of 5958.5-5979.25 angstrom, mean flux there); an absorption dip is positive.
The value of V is -0.5 angstrom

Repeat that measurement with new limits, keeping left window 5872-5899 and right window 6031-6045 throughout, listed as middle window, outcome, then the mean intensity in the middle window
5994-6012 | 1.1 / 10.5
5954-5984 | 1.0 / 10.9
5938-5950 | -0.2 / 11.6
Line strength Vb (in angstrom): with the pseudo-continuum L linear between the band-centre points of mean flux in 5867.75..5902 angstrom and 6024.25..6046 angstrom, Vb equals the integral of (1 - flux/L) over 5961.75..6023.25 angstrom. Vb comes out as 2.3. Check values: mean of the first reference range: 11.6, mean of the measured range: 10.7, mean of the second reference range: 10.9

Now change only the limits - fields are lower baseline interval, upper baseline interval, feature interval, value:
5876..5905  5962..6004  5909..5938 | -0.18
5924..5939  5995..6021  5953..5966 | -0.70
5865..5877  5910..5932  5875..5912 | 2.16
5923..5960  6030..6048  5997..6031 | 1.49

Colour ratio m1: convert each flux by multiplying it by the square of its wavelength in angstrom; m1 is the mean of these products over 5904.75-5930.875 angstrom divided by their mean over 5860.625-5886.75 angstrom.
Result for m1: 0.9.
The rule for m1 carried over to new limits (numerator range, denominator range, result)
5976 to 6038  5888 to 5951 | 1.00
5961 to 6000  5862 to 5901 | 0.97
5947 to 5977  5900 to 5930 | 1.06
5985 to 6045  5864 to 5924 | 0.99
